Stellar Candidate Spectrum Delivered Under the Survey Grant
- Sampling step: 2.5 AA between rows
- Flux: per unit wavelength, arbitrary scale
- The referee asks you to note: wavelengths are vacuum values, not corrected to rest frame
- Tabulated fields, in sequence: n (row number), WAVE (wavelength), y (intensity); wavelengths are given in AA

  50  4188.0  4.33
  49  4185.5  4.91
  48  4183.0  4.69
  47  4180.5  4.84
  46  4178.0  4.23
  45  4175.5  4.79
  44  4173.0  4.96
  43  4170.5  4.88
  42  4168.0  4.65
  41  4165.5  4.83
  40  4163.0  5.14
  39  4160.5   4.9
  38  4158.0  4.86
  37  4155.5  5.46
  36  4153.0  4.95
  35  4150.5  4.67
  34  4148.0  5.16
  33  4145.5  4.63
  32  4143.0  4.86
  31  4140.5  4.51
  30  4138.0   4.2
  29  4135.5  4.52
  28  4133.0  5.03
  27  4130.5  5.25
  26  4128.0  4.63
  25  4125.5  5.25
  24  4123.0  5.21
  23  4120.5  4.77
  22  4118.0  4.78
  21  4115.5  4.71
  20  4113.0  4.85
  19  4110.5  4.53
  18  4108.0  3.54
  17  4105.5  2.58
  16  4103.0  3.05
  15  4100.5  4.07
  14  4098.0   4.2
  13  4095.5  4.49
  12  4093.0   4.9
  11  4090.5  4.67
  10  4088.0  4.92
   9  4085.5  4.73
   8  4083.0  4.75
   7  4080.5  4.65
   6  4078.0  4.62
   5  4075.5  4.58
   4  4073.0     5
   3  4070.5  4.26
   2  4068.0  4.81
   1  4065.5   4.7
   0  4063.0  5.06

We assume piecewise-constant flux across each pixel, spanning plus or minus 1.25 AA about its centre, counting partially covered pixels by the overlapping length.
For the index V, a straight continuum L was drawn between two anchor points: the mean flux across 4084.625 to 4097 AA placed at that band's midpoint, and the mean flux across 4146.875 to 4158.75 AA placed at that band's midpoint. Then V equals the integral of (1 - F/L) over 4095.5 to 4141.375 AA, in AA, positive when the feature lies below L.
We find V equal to 4.1 AA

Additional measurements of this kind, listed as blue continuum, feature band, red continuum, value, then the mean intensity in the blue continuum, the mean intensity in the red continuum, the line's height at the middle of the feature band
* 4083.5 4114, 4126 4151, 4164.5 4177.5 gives -1.3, 4.22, 4.79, 4.53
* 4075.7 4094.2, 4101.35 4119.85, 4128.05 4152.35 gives 2.8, 4.74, 4.76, 4.75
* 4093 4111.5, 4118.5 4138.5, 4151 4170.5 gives -2.5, 3.85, 4.95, 4.34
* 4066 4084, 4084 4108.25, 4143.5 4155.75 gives 3.0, 4.67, 4.93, 4.74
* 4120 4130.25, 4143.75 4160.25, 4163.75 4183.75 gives -0.3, 5.01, 4.74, 4.86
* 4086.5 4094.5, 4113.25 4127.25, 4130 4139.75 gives -0.6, 4.82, 4.7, 4.74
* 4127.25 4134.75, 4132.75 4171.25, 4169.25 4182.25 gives 0.3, 4.96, 4.74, 4.86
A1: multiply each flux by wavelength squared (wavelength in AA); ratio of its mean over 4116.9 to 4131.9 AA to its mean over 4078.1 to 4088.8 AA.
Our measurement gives 1.07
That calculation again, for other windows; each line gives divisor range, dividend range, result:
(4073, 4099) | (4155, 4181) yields 1.08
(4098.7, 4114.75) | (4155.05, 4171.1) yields 1.33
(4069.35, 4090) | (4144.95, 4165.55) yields 1.10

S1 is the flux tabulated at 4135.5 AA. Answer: 4.52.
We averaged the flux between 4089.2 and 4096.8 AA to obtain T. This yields 4.68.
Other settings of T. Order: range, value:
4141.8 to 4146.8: 4.75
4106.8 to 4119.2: 4.48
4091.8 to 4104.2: 4.14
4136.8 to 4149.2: 4.67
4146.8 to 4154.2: 4.92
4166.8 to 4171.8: 4.77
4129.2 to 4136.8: 4.93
